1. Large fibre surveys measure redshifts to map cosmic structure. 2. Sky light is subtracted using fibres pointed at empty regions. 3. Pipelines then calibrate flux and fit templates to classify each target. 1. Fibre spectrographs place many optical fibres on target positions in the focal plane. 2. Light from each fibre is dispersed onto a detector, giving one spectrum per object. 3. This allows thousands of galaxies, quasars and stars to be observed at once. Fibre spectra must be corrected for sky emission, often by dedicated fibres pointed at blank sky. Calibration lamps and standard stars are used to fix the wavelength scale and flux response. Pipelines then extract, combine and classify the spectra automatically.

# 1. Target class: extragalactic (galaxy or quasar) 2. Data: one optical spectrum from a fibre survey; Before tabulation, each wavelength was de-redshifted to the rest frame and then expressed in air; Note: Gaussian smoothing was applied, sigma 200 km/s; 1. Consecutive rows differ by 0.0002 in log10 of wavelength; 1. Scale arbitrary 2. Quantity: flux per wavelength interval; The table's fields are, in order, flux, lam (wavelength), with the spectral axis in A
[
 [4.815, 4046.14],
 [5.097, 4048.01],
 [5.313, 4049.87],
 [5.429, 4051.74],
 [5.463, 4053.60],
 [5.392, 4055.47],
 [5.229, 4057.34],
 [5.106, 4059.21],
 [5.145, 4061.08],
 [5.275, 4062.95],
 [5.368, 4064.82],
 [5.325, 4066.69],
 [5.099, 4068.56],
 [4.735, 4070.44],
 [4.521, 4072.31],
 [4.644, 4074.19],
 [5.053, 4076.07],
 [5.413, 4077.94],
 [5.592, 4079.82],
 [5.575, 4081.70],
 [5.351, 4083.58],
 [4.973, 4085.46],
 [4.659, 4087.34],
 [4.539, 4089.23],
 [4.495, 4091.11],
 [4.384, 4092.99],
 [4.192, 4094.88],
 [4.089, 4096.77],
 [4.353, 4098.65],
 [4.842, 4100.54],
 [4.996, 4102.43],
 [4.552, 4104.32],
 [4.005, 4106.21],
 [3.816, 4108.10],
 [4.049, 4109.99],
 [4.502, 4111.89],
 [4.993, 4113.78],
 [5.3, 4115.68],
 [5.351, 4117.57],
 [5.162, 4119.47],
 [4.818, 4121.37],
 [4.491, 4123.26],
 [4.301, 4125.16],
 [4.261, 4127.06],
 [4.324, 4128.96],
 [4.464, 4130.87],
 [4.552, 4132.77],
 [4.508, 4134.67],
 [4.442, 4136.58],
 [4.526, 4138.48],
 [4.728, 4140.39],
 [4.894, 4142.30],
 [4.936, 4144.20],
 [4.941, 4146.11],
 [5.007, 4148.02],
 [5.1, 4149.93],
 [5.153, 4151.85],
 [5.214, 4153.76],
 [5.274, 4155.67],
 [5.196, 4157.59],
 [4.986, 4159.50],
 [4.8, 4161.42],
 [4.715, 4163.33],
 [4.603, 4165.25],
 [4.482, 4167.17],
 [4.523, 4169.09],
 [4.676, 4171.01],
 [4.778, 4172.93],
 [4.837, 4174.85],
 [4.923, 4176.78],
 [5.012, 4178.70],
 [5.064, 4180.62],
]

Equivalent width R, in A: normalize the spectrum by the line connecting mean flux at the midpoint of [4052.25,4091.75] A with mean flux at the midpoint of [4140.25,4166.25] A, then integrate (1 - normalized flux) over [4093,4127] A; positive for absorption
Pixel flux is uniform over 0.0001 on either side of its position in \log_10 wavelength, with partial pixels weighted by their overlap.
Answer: 3.2 A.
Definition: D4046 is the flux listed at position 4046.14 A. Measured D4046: 4.815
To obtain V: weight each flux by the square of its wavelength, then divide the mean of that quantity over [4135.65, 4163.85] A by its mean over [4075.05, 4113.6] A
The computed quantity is 1.1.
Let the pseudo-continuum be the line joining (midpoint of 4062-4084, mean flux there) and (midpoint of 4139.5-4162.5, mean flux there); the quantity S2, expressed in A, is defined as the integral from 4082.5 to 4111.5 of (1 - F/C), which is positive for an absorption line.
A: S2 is 3.5 A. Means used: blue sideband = 5.16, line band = 4.49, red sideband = 5.02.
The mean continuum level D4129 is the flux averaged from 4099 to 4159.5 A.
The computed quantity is 4.73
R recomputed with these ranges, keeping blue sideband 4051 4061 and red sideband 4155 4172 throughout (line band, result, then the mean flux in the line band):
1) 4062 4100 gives 2.3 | 4.88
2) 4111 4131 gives 1.1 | 4.74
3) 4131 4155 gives 0.3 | 4.83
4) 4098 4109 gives 1.4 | 4.43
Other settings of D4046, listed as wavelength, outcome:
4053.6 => 5.463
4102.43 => 4.996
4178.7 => 5.012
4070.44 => 4.735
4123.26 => 4.491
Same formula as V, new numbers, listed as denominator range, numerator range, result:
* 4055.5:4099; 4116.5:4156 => 1.00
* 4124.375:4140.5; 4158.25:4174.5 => 1.08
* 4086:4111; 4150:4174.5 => 1.14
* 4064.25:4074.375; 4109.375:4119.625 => 1.01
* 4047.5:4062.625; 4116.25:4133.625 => 0.91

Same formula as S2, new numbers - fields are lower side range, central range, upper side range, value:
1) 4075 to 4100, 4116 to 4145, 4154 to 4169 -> 1.09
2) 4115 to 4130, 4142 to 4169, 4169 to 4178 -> -0.98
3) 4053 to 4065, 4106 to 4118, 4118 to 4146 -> 0.56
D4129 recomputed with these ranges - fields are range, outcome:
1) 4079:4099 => 4.75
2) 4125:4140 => 4.44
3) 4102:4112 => 4.27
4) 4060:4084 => 5.16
